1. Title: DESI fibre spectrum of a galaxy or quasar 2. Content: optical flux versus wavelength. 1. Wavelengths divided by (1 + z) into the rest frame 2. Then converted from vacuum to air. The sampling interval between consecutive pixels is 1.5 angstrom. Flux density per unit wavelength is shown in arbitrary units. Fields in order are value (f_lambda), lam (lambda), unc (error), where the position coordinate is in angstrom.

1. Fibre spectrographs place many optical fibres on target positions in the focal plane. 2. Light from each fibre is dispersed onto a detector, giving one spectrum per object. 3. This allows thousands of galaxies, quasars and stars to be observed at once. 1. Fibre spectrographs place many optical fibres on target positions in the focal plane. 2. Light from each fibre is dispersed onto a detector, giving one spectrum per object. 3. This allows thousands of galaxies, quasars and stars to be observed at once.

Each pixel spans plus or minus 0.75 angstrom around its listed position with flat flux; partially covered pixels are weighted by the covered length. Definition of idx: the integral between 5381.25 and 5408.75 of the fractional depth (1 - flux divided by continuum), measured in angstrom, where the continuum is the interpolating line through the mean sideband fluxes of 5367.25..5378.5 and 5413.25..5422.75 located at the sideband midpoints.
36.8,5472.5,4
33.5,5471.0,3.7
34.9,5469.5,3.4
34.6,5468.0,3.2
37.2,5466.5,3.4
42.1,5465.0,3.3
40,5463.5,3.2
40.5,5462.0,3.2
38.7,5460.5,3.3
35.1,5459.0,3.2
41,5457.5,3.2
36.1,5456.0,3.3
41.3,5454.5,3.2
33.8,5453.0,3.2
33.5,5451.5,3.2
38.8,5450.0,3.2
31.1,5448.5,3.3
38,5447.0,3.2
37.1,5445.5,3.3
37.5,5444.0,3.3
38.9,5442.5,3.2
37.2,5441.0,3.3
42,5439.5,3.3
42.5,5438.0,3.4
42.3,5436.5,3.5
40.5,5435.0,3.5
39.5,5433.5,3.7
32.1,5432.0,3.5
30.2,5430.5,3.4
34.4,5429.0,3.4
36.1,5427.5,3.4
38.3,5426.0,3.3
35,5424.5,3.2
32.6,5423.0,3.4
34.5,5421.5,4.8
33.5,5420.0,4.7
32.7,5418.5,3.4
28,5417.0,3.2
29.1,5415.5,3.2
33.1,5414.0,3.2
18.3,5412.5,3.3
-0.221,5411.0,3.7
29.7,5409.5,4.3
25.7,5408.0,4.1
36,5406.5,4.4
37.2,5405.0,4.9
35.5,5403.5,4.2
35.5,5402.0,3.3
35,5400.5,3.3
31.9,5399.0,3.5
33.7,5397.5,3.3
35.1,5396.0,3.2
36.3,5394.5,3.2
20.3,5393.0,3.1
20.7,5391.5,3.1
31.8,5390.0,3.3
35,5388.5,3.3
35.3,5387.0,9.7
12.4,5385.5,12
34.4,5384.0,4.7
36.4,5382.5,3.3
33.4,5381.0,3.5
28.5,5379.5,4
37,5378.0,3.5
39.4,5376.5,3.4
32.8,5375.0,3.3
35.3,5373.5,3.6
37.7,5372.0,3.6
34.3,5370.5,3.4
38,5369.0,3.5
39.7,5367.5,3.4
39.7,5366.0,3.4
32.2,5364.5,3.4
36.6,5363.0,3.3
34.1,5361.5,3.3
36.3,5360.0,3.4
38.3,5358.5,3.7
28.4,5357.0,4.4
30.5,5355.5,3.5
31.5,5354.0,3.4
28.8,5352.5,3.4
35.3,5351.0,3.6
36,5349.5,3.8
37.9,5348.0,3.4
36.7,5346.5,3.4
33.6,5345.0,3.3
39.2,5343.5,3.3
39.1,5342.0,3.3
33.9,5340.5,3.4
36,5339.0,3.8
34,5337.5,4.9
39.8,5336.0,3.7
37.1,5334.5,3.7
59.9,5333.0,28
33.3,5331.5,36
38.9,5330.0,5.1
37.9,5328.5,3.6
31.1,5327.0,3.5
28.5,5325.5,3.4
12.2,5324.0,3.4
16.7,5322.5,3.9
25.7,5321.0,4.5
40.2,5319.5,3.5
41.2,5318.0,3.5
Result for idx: 2.1 angstrom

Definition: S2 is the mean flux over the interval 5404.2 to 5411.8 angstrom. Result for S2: 25.7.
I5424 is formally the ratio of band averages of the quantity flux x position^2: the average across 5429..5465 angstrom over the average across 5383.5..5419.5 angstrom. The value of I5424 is 1.31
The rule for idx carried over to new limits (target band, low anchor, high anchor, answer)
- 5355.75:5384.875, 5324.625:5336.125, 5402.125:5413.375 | -2.86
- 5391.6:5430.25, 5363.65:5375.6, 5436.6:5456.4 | 6.40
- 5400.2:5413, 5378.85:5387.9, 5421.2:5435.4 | 1.81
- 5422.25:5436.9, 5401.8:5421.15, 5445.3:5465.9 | -1.61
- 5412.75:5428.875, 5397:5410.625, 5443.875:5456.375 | 0.48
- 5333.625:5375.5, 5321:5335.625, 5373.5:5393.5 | -4.92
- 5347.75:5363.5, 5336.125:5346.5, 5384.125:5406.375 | 0.51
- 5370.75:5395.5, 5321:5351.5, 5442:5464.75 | 2.77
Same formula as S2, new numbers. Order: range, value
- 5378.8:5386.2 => 29.1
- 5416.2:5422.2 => 32.1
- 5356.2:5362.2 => 34.2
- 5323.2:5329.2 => 27.2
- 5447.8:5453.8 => 34.4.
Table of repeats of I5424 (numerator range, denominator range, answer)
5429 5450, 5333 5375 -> 1.08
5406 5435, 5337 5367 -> 0.90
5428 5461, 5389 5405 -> 1.19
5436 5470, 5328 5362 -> 1.09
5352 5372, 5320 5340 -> 1.06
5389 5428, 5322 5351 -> 0.90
